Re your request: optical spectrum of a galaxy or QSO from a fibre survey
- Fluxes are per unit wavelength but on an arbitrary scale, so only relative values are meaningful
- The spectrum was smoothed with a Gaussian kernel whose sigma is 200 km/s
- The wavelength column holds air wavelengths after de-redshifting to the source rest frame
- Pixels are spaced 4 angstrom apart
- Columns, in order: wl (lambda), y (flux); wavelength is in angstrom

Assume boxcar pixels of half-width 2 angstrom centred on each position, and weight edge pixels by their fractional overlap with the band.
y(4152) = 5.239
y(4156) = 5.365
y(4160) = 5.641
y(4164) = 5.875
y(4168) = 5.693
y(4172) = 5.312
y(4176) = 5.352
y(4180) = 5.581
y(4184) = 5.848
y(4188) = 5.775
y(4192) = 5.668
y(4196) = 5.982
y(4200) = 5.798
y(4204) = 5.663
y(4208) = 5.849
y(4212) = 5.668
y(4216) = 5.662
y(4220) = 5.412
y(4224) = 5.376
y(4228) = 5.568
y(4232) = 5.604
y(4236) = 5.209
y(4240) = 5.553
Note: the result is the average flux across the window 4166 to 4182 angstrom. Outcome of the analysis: 5.48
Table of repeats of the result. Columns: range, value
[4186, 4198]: 5.81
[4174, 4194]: 5.64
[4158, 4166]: 5.76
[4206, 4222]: 5.65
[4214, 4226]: 5.48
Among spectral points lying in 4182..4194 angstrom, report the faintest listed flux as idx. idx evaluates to 5.668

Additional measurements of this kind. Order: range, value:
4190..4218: 5.662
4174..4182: 5.352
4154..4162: 5.365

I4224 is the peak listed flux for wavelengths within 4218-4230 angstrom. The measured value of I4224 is 5.568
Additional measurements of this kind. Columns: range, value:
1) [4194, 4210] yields 5.982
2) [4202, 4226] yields 5.849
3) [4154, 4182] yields 5.875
